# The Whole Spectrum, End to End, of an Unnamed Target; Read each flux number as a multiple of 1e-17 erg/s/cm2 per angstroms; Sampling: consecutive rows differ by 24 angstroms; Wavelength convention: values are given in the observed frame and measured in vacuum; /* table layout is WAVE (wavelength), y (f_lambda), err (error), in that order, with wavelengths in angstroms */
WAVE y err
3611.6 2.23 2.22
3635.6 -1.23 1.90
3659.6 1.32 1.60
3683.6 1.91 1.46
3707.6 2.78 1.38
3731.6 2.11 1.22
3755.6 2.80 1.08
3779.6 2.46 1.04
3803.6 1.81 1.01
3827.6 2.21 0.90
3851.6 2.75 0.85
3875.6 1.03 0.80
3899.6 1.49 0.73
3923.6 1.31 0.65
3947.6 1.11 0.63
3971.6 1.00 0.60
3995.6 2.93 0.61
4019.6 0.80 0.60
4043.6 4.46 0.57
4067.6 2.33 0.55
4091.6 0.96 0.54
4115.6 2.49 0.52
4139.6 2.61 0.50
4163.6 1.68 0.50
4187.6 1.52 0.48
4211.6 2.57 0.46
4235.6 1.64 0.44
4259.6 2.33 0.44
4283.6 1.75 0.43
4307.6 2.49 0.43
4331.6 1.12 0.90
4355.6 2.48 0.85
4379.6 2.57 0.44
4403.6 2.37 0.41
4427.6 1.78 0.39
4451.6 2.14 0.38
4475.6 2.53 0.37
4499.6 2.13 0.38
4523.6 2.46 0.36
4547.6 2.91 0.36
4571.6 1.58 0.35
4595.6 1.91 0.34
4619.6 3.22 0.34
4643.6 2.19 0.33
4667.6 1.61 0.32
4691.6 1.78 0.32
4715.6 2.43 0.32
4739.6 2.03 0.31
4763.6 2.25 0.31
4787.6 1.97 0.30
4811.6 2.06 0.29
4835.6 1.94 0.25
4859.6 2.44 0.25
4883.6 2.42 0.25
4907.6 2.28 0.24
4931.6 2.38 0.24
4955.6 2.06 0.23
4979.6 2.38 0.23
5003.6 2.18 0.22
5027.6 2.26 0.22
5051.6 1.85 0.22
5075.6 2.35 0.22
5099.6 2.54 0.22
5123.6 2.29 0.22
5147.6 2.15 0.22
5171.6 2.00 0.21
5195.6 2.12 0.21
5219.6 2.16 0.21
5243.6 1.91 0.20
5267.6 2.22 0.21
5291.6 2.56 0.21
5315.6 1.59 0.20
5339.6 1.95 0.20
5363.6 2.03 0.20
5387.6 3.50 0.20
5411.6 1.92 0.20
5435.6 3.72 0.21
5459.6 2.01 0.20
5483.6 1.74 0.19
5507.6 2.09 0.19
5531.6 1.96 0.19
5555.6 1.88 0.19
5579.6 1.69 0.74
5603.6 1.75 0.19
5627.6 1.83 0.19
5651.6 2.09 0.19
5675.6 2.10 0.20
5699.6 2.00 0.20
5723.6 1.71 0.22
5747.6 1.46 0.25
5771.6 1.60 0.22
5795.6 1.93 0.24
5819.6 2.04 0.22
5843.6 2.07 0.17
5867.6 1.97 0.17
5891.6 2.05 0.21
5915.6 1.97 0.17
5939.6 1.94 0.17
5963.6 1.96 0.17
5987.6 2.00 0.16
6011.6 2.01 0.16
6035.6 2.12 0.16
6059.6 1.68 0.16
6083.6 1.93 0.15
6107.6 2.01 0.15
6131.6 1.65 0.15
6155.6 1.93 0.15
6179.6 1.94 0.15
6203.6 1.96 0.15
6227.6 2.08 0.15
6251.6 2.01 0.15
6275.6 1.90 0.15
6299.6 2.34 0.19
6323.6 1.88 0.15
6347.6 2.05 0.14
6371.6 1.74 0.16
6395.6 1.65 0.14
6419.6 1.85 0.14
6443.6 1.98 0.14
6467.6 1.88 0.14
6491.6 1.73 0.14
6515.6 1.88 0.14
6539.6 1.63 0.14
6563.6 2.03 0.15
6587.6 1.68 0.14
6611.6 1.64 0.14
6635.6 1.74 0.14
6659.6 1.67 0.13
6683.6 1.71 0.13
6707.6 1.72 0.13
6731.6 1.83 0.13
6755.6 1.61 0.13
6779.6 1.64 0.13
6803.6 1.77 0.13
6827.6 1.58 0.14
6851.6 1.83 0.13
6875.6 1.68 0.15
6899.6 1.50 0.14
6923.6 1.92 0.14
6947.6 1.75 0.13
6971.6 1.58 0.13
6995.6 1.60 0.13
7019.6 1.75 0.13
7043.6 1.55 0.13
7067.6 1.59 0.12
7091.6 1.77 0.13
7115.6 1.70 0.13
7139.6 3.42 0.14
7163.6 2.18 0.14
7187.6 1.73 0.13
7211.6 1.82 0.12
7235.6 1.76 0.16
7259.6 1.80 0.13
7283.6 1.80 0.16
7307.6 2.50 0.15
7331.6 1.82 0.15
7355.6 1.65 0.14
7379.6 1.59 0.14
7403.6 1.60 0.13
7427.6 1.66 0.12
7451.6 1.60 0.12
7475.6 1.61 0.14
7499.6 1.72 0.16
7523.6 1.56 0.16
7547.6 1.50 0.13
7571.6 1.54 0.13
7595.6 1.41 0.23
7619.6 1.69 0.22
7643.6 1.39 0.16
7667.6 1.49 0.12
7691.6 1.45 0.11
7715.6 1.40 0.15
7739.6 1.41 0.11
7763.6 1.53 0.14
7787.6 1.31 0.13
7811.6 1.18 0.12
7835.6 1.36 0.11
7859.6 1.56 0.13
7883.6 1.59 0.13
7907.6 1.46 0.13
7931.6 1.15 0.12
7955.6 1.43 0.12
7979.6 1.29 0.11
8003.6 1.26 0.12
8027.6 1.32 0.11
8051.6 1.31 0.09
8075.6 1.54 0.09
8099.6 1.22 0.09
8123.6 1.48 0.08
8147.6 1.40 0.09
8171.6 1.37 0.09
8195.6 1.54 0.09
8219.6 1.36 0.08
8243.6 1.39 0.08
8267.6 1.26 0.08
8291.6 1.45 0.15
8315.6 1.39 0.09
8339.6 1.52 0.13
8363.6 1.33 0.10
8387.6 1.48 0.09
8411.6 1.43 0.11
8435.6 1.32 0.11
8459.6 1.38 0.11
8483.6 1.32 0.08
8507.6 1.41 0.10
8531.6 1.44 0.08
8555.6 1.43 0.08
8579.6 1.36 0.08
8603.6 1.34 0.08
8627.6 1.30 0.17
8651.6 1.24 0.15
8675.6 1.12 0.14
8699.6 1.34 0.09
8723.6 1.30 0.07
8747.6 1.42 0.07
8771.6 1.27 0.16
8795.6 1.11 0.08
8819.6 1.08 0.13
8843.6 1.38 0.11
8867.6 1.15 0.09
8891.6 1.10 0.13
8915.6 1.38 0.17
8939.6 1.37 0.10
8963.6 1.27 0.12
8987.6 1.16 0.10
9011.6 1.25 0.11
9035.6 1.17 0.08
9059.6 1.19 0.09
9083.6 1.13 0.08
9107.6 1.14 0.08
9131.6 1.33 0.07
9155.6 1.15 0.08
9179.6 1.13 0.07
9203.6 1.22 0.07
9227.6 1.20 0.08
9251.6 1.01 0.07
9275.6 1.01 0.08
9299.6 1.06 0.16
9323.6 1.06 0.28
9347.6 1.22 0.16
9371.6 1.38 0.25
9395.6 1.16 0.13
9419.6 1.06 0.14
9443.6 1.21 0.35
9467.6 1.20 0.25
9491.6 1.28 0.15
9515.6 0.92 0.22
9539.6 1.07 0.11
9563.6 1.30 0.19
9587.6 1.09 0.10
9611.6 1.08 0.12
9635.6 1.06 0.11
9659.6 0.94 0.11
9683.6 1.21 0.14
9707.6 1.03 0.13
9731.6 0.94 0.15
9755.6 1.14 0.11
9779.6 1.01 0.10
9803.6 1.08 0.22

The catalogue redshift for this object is 0.09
